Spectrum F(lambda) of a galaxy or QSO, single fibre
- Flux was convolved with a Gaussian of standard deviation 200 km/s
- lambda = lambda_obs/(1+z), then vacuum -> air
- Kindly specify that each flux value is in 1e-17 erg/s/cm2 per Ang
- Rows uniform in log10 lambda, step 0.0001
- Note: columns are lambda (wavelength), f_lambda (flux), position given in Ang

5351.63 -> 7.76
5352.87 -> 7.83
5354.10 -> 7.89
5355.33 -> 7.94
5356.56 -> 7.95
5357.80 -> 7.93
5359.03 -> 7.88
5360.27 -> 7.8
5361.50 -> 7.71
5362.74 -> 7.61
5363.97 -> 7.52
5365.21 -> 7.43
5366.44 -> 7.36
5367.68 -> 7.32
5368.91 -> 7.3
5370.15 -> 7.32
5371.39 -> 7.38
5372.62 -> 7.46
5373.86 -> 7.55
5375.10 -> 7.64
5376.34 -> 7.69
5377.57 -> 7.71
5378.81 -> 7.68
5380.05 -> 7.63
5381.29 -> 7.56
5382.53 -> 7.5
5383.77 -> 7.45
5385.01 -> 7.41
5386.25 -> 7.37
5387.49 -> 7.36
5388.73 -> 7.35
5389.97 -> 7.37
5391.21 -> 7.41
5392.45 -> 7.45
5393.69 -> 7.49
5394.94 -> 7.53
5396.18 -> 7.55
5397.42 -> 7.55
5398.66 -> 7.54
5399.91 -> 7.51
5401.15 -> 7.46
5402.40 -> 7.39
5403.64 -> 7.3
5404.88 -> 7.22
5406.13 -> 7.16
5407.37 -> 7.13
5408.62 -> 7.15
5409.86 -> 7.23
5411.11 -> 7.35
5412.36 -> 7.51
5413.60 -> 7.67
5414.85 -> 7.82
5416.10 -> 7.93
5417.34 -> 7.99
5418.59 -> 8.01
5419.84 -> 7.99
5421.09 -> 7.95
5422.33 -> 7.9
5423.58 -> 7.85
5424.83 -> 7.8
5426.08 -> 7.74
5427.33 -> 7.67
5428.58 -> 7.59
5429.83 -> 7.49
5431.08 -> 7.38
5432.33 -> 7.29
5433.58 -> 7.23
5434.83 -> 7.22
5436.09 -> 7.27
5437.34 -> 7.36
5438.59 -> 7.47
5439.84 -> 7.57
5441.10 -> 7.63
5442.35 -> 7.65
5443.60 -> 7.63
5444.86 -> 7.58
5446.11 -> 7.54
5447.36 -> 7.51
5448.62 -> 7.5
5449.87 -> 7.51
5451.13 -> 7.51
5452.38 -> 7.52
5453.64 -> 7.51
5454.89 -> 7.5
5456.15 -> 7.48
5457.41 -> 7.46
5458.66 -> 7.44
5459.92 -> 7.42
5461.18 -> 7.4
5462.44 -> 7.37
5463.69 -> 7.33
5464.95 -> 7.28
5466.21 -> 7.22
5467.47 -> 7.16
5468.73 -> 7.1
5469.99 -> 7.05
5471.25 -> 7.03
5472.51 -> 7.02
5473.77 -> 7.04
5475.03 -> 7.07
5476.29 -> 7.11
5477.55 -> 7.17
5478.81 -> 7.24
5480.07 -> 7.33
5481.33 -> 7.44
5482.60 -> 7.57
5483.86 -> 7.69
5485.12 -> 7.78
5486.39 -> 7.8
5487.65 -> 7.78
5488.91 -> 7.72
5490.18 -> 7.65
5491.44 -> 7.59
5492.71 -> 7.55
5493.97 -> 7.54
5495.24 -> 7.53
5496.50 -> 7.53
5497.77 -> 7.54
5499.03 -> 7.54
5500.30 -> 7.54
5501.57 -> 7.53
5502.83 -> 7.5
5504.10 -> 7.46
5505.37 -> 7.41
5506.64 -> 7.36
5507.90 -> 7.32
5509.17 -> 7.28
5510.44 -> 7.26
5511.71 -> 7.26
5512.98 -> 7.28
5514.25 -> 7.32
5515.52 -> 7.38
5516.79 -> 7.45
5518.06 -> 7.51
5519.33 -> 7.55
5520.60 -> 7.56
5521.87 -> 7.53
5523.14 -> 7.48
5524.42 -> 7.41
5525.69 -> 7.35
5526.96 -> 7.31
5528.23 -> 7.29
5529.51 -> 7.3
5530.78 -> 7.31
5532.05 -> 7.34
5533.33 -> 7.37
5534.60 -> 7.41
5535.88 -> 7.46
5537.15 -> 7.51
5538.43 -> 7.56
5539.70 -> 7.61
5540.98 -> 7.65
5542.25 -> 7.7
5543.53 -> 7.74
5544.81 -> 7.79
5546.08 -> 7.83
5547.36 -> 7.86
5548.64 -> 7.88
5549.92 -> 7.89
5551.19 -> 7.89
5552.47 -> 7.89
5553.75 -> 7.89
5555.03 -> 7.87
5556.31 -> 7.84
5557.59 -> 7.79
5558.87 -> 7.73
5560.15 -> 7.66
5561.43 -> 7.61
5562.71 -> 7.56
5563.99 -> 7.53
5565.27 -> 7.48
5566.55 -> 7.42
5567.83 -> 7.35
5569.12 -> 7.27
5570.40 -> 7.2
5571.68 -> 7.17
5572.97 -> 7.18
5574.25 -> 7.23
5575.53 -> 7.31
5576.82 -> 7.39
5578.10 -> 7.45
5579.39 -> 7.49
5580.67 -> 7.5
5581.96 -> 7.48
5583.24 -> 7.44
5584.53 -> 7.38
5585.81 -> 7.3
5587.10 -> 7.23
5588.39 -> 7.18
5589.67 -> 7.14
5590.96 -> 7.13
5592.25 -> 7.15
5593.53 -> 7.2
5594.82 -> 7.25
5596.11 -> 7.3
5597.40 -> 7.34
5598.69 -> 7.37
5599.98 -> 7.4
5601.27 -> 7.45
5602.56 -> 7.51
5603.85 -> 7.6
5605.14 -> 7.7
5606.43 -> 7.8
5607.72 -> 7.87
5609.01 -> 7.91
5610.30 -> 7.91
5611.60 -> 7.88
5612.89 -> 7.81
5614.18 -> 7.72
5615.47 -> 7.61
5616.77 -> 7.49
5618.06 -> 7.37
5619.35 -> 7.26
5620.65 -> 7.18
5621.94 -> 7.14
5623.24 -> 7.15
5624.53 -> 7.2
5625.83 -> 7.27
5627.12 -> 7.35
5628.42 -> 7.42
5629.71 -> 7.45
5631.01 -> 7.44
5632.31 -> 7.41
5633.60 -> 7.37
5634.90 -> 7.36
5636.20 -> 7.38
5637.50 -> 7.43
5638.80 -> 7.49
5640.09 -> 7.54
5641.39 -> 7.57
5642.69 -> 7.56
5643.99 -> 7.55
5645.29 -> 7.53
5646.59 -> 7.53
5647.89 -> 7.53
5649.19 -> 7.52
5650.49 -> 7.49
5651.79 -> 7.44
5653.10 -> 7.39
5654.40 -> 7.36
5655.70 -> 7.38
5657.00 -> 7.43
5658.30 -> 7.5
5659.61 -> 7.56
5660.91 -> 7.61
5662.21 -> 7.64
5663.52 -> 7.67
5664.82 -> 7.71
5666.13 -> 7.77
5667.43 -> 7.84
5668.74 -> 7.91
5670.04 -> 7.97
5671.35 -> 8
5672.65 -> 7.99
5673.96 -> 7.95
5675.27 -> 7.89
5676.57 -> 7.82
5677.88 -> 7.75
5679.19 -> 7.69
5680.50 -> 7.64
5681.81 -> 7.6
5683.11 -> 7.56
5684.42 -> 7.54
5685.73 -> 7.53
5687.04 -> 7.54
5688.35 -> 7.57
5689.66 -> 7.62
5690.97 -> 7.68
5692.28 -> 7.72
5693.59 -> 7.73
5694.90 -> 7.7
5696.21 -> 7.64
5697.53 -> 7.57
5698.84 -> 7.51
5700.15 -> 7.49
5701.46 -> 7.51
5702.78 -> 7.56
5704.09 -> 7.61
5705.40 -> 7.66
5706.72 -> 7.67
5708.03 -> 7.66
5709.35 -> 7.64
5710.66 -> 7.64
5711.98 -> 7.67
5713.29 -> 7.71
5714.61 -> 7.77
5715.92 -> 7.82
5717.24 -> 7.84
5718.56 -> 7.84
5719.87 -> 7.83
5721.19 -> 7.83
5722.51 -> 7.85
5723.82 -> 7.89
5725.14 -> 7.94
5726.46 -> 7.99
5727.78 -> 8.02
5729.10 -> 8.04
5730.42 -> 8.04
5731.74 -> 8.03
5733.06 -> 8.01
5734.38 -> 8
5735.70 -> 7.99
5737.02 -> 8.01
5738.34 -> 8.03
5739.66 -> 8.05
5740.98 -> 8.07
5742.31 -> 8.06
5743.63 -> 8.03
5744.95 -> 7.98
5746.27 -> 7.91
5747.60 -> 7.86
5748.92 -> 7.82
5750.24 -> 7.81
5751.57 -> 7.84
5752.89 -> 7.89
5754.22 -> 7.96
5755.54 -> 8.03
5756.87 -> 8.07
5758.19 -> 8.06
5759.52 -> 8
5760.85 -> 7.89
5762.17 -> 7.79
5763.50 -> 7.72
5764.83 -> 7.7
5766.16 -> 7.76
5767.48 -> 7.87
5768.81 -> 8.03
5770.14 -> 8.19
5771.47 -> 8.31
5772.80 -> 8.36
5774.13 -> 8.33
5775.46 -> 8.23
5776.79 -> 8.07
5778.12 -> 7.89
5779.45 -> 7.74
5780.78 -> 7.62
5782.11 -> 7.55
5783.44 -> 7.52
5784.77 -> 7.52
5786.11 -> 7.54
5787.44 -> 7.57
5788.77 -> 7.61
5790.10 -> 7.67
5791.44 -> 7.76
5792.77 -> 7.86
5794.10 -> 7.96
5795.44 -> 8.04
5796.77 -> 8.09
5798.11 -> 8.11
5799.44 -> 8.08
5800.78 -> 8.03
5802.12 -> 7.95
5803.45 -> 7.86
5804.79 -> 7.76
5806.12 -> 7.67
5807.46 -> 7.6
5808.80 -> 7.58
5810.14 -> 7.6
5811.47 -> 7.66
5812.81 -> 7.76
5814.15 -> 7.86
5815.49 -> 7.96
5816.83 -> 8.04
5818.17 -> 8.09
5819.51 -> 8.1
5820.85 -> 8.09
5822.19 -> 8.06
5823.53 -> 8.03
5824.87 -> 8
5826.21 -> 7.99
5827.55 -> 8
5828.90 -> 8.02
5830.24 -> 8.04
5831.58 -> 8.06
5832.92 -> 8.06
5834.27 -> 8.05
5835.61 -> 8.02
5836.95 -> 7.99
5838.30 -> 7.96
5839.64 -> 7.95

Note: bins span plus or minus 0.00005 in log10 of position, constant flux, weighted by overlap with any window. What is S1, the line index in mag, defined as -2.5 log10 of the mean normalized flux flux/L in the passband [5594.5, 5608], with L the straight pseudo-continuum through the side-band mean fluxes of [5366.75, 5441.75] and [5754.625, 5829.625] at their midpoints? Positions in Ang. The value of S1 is 0.03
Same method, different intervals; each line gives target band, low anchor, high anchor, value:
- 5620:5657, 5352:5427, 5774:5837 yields 0.05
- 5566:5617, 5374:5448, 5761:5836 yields 0.04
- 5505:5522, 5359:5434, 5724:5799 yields 0.04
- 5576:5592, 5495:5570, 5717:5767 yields 0.04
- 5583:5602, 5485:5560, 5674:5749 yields 0.05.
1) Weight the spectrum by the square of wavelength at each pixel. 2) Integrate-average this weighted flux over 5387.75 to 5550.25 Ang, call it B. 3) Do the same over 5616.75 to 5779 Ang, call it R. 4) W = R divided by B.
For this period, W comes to 1.12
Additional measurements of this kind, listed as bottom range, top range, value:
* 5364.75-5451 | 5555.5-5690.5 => 1.08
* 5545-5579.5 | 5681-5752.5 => 1.09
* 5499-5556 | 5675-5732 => 1.09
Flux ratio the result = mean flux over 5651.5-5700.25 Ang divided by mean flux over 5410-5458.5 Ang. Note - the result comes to 1.01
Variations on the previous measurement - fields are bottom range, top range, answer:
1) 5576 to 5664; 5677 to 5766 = 1.05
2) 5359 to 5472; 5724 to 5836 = 1.06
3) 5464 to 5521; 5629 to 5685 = 1.03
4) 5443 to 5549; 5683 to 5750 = 1.05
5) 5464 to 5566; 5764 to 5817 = 1.05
